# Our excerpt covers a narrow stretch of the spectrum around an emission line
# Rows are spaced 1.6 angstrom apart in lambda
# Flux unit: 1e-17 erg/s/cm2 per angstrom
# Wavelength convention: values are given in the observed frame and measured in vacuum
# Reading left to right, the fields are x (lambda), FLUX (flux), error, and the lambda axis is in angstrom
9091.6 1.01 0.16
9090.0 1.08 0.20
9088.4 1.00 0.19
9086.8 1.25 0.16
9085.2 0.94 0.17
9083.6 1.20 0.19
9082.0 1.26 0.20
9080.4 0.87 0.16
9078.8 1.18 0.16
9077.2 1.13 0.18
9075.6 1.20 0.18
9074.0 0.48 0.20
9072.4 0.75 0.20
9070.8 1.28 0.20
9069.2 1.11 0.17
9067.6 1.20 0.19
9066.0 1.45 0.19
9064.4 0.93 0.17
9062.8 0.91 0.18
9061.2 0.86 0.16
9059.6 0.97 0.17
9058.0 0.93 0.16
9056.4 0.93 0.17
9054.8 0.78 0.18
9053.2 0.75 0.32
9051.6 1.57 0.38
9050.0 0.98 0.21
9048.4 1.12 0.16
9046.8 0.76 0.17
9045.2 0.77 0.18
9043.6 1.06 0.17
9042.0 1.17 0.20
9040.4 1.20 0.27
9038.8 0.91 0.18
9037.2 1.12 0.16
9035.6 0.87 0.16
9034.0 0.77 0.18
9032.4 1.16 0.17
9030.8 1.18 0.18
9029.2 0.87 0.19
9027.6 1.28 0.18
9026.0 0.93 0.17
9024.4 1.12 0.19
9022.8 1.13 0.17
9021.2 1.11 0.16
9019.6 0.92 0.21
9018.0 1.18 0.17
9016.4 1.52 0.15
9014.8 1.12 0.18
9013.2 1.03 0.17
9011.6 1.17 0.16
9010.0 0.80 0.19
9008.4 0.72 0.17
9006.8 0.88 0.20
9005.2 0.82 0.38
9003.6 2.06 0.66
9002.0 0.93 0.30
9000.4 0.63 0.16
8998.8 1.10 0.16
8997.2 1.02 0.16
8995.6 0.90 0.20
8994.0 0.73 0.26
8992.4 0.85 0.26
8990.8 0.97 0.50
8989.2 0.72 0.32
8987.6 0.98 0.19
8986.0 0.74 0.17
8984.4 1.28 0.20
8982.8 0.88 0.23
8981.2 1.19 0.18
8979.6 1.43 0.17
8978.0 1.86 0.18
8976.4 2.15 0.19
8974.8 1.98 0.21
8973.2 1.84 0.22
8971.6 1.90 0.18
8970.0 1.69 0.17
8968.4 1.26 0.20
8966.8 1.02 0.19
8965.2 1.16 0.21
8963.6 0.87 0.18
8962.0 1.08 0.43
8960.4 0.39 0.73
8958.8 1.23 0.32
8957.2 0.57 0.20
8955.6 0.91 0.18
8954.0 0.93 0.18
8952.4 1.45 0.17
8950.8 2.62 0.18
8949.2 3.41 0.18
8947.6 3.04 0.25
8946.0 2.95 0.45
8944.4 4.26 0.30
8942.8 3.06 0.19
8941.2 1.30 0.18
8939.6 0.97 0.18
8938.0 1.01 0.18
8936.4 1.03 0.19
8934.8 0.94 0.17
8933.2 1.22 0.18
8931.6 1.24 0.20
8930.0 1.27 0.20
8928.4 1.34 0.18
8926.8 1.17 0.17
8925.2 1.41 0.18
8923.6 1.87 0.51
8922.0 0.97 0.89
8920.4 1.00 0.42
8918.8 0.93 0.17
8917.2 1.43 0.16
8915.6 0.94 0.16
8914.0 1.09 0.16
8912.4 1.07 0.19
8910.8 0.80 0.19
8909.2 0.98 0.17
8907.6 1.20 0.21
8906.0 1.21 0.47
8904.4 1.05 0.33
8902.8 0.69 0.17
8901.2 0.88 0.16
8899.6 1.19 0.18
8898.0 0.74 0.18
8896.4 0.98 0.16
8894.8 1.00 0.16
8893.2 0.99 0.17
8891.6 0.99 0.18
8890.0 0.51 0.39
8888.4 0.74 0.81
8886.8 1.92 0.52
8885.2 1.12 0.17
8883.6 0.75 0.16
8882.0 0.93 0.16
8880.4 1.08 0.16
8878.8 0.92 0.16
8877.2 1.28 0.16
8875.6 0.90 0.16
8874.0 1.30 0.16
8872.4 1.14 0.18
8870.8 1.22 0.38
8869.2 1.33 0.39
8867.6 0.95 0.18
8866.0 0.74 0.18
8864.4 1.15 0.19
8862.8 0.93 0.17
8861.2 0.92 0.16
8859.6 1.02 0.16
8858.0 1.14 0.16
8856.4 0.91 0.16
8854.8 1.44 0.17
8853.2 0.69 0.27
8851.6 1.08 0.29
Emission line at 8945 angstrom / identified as Halpha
